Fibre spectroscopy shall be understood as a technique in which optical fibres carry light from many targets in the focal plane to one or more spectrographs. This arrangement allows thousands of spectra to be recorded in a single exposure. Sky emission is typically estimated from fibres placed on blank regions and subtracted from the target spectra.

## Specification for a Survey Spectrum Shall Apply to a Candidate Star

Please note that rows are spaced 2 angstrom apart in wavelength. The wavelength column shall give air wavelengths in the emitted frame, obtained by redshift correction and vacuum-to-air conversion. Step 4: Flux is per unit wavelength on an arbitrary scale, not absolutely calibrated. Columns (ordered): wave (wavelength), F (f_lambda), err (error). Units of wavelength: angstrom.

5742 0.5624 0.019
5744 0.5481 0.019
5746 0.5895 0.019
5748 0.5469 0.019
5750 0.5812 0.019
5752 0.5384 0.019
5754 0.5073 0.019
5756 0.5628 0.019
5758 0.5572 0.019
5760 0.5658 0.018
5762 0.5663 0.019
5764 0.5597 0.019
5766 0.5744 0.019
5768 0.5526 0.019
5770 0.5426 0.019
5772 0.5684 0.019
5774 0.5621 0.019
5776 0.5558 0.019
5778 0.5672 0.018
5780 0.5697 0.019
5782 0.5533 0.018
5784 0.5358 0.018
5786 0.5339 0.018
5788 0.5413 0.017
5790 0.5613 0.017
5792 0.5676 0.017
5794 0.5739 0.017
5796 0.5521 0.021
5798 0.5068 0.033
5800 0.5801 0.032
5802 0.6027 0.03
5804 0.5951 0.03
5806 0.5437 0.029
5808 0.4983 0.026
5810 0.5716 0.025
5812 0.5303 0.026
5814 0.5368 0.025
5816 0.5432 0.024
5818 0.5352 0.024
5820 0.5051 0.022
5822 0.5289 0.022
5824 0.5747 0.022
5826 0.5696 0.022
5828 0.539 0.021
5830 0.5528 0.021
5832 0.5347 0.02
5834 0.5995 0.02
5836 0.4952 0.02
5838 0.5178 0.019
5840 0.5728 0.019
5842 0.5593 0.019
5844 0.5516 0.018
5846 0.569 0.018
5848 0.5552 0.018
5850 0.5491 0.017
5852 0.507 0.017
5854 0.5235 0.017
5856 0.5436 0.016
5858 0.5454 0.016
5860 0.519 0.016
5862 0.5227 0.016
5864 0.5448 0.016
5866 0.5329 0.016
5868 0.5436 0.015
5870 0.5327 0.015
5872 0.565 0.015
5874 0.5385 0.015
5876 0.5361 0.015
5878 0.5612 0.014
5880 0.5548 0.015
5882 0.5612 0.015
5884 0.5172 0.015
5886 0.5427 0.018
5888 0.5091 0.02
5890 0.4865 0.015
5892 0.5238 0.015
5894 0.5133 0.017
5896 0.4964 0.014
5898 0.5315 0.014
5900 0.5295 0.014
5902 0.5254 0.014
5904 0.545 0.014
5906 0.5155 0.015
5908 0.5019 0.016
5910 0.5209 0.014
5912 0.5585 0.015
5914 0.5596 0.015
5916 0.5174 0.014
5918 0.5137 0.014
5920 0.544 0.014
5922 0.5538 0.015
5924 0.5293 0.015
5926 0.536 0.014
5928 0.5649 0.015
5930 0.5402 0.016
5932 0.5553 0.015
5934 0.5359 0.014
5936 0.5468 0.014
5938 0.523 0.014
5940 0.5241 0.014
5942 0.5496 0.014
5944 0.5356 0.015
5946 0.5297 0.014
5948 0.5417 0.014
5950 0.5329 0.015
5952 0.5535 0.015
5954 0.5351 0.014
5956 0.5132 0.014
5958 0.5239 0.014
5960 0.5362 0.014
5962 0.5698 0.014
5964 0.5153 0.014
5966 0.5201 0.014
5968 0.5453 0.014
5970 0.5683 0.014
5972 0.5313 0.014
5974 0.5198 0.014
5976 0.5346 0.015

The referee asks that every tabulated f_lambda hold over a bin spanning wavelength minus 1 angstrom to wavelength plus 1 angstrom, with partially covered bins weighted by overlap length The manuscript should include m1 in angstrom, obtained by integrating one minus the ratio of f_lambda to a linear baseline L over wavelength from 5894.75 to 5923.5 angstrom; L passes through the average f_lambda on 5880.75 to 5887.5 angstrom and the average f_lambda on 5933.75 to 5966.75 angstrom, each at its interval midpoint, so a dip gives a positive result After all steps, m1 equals 0.4 angstrom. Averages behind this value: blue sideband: 0.539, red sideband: 0.535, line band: 0.529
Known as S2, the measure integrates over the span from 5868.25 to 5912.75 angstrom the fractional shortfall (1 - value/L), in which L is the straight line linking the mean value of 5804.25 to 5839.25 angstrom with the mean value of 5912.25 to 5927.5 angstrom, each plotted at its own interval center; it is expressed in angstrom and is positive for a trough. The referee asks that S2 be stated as 0.7 angstrom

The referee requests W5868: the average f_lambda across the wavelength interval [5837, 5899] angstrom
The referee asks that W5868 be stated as 0.536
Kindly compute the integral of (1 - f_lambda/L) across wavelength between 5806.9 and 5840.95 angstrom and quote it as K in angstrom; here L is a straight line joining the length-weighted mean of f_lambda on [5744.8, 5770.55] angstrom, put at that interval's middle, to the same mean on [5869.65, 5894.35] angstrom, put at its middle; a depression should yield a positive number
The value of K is 0.2 angstrom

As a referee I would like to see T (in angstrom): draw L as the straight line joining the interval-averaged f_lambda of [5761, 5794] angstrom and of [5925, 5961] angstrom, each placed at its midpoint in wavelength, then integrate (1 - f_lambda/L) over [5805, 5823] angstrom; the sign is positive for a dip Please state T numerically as 0.7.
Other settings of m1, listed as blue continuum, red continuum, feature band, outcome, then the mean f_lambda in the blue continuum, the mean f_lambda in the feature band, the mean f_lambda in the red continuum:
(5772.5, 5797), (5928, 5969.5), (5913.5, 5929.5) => 0.04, 0.556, 0.539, 0.537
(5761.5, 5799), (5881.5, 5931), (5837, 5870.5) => -0.05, 0.555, 0.541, 0.529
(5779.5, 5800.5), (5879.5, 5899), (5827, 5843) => -0.24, 0.551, 0.546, 0.523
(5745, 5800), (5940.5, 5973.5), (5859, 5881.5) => 0.18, 0.556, 0.541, 0.537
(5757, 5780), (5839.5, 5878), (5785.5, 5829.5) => 0.29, 0.561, 0.55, 0.543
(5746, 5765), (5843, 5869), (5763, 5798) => -0.26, 0.556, 0.556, 0.539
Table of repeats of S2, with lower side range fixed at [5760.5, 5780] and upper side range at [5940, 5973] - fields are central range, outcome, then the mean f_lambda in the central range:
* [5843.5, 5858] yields 0.22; 0.543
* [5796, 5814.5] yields 0.16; 0.552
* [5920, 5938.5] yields -0.09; 0.543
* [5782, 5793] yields 0.21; 0.548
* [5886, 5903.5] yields 0.91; 0.517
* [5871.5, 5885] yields 0.01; 0.547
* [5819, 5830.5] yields 0.20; 0.545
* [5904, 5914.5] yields 0.23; 0.531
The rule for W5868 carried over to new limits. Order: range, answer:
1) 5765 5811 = 0.557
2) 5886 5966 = 0.532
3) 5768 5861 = 0.549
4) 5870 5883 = 0.551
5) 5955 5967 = 0.53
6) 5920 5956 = 0.54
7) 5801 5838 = 0.547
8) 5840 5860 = 0.545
